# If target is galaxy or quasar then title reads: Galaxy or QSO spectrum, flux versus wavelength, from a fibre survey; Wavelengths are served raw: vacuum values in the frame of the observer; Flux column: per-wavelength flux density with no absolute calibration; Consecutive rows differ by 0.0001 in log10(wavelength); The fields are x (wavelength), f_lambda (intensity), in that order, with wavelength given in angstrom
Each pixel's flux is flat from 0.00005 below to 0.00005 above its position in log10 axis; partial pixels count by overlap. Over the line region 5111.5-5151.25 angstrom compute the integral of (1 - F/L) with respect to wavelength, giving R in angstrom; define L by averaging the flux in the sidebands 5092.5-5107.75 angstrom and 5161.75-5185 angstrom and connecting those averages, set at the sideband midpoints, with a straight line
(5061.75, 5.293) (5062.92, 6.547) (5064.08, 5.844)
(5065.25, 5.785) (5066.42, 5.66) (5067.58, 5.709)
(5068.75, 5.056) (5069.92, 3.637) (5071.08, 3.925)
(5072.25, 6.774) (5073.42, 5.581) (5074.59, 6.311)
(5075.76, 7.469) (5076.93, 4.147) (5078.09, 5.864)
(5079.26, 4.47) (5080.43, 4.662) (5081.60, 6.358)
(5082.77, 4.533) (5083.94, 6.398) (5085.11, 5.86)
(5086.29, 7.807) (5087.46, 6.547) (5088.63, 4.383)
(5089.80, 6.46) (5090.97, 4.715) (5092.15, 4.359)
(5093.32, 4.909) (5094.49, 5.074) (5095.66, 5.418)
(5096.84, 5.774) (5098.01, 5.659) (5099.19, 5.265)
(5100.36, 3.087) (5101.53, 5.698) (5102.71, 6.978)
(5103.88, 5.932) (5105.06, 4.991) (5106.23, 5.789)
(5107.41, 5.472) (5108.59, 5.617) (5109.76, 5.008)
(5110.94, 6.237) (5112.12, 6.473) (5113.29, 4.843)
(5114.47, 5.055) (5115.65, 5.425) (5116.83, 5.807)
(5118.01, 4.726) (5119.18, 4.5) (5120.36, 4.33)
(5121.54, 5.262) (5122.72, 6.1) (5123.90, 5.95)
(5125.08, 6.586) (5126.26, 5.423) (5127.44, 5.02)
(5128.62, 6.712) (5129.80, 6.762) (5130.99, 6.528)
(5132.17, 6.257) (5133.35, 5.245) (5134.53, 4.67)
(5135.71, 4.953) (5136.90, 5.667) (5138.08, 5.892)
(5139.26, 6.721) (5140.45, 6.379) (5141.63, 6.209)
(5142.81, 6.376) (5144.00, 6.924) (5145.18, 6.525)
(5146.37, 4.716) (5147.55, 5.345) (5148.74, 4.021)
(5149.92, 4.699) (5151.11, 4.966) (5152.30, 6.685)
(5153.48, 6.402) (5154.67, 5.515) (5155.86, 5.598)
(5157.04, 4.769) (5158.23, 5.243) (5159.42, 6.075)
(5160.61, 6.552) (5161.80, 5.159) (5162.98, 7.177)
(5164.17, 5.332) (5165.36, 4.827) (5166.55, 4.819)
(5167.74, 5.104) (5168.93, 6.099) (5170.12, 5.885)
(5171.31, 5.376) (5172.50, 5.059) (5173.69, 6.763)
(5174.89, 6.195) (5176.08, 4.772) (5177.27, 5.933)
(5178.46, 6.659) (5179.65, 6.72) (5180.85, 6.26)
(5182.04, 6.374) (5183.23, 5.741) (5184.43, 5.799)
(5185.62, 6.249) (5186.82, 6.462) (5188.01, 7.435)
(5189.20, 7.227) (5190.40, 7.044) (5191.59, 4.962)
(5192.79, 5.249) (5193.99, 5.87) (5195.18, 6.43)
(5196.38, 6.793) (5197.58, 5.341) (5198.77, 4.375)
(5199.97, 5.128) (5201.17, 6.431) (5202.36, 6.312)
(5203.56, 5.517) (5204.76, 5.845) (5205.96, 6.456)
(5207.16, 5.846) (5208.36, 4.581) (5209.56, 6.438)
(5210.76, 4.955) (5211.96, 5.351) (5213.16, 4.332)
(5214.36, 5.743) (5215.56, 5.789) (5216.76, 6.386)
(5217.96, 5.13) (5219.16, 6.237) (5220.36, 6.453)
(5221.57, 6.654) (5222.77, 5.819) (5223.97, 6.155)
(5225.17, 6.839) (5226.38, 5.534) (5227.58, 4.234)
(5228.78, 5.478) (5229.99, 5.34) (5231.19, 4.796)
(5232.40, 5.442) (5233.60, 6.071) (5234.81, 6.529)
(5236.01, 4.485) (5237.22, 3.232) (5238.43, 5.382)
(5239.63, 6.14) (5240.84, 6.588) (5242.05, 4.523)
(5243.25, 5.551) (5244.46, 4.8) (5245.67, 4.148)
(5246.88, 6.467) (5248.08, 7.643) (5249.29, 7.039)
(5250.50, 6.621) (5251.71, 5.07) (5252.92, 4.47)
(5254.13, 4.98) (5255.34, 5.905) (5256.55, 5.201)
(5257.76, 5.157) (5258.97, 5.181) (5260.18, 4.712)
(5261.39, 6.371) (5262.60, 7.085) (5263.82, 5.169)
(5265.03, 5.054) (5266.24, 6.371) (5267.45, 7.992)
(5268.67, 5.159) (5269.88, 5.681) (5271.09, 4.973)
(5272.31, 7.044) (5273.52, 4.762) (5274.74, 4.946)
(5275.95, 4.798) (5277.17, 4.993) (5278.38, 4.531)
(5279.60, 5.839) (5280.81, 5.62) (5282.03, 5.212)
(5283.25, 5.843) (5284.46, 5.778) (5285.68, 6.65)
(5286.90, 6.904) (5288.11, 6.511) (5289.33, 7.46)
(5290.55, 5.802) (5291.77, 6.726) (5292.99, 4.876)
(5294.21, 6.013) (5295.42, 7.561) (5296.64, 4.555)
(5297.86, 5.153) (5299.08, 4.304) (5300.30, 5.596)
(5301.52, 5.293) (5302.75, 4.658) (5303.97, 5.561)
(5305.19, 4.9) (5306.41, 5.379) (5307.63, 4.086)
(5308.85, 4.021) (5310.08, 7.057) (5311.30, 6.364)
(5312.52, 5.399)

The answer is -0.46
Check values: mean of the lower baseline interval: 5.37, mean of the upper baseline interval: 5.82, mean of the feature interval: 5.63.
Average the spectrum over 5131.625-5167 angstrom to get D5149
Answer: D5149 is 5.66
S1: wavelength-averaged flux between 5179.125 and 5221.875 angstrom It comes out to 5.93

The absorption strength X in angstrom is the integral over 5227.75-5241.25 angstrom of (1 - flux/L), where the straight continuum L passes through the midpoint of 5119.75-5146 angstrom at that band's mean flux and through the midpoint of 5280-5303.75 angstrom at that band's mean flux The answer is 1.1 angstrom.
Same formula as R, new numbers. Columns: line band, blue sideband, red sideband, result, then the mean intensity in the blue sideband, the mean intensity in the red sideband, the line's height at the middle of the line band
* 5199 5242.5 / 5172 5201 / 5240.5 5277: 1.8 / 6.04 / 5.63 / 5.85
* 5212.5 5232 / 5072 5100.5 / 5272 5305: -0.2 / 5.54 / 5.64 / 5.61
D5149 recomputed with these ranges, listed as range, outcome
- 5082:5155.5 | 5.61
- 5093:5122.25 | 5.34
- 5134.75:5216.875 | 5.8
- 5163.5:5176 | 5.52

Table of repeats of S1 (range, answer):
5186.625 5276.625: 5.7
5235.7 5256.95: 5.47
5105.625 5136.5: 5.57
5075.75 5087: 5.68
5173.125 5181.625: 6.18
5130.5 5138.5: 5.59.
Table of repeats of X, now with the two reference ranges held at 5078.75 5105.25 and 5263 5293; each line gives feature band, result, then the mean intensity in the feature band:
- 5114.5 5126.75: 0.3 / 5.39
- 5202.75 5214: 0.4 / 5.5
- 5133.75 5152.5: -0.3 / 5.65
